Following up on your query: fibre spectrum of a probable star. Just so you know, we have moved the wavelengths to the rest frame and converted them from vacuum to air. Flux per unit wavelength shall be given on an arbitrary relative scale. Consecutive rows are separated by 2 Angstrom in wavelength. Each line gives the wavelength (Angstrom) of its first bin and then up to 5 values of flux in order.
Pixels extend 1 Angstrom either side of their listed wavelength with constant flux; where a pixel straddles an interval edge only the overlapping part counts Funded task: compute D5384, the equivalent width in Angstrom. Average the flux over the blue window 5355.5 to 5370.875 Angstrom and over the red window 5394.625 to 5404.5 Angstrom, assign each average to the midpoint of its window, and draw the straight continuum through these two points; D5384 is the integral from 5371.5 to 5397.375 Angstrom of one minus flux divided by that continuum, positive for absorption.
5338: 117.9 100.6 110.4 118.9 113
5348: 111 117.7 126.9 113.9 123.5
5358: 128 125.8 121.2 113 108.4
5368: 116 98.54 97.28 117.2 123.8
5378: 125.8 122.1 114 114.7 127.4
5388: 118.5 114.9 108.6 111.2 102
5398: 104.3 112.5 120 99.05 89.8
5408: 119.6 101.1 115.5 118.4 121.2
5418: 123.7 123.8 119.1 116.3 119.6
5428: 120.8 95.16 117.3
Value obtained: -0.8 Angstrom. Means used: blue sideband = 117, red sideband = 108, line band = 115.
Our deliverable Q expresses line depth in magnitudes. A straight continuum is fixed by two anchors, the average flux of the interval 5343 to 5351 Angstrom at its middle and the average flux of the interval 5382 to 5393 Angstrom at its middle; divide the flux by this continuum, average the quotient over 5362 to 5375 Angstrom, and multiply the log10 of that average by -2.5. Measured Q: 0.06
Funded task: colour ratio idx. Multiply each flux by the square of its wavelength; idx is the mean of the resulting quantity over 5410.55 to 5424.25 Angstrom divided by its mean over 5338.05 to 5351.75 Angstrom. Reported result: 1.08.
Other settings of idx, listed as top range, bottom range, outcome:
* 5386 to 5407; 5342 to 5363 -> 0.93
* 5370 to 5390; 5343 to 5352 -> 1.01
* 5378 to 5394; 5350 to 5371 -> 1.01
